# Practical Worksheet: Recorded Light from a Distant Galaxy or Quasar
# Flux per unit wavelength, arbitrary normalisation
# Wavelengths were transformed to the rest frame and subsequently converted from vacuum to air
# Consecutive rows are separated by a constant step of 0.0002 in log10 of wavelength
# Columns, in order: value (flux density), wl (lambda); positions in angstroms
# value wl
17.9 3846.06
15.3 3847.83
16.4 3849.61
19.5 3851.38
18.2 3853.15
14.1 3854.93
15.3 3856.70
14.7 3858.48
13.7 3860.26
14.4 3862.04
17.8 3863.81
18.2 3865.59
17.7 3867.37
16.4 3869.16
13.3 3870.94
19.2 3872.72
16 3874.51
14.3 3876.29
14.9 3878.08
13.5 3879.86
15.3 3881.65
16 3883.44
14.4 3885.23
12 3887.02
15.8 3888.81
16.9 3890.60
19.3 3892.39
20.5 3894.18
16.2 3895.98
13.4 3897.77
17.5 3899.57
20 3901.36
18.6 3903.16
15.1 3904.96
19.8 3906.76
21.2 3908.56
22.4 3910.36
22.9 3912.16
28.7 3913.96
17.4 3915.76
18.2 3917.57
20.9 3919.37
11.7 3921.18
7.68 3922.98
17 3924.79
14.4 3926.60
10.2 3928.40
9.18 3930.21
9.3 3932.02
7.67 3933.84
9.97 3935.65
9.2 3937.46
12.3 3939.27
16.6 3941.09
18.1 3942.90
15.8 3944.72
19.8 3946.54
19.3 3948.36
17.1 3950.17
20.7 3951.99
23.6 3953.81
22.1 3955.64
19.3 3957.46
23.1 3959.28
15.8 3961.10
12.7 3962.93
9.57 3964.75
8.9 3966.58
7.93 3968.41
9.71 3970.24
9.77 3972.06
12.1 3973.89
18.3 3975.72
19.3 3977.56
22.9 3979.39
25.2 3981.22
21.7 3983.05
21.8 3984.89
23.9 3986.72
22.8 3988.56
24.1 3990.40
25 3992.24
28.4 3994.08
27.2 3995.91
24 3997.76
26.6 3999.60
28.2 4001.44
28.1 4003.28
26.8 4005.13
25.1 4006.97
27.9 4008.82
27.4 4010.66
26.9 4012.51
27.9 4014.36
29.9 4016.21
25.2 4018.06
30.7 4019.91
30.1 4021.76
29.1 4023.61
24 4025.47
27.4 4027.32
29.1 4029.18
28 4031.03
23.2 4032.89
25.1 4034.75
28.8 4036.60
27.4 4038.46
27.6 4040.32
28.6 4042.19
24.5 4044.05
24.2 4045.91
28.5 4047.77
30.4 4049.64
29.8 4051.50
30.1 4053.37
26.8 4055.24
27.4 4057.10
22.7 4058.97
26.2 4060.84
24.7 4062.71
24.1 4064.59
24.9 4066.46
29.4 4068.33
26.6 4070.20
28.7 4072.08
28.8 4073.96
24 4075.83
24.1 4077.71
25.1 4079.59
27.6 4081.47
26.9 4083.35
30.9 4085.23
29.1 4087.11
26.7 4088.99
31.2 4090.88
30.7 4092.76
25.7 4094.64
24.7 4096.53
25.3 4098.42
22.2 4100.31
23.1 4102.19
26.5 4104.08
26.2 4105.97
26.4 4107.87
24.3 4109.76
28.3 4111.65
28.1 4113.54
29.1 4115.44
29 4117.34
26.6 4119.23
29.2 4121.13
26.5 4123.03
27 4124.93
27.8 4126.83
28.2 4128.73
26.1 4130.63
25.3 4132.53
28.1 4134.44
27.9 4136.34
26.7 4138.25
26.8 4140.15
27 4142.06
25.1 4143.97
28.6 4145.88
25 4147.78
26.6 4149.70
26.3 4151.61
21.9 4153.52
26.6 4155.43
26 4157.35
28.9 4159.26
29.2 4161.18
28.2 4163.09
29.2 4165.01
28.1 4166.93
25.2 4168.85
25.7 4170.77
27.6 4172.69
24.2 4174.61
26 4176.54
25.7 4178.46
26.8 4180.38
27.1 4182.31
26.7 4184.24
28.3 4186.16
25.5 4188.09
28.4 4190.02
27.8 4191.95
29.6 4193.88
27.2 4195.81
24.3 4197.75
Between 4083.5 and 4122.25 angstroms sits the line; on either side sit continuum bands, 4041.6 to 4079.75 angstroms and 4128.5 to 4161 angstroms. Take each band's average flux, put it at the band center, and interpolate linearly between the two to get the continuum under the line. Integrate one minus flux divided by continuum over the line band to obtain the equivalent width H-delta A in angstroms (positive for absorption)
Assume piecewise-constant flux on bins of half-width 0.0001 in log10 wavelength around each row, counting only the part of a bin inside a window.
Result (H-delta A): -0.8 angstroms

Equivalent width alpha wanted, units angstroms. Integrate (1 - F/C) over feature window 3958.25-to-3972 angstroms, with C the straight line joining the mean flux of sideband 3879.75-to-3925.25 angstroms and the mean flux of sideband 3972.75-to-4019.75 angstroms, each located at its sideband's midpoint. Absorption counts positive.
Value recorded 6.1 angstroms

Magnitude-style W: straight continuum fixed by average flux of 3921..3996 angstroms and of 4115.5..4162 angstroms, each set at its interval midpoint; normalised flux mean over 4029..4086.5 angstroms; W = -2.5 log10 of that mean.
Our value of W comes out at -0.20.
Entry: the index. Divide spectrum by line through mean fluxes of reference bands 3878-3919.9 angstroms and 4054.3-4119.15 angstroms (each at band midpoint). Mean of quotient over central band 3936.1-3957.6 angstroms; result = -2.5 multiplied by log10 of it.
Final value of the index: 0.152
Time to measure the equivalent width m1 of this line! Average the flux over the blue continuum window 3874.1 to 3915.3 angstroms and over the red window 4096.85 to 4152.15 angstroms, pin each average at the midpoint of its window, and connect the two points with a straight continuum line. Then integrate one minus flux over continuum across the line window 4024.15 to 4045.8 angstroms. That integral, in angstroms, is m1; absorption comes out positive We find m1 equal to -3.29 angstroms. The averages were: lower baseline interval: 17.6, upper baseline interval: 26.6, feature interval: 26.6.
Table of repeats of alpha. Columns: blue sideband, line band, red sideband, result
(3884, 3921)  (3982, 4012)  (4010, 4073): -1.4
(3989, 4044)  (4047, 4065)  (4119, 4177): -0.1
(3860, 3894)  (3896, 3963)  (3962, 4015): 6.0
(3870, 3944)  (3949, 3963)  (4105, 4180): -1.3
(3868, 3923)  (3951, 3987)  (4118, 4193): 4.8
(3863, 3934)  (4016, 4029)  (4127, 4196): -4.1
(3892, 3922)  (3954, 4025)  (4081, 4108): 1.1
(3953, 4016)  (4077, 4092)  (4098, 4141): -1.4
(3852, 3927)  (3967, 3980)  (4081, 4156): 4.2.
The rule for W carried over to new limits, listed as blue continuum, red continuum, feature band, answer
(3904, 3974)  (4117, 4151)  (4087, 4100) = -0.109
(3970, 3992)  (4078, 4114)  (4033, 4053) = -0.165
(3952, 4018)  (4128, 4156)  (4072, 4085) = -0.089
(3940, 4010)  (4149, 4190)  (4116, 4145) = -0.073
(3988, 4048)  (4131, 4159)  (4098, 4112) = 0.057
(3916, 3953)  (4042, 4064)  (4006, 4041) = -0.157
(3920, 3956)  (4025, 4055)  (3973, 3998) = -0.101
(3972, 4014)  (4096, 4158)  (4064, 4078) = -0.045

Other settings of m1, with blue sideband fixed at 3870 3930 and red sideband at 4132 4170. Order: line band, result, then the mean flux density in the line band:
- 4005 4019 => -3.90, 27.2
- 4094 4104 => 0.16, 24.4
